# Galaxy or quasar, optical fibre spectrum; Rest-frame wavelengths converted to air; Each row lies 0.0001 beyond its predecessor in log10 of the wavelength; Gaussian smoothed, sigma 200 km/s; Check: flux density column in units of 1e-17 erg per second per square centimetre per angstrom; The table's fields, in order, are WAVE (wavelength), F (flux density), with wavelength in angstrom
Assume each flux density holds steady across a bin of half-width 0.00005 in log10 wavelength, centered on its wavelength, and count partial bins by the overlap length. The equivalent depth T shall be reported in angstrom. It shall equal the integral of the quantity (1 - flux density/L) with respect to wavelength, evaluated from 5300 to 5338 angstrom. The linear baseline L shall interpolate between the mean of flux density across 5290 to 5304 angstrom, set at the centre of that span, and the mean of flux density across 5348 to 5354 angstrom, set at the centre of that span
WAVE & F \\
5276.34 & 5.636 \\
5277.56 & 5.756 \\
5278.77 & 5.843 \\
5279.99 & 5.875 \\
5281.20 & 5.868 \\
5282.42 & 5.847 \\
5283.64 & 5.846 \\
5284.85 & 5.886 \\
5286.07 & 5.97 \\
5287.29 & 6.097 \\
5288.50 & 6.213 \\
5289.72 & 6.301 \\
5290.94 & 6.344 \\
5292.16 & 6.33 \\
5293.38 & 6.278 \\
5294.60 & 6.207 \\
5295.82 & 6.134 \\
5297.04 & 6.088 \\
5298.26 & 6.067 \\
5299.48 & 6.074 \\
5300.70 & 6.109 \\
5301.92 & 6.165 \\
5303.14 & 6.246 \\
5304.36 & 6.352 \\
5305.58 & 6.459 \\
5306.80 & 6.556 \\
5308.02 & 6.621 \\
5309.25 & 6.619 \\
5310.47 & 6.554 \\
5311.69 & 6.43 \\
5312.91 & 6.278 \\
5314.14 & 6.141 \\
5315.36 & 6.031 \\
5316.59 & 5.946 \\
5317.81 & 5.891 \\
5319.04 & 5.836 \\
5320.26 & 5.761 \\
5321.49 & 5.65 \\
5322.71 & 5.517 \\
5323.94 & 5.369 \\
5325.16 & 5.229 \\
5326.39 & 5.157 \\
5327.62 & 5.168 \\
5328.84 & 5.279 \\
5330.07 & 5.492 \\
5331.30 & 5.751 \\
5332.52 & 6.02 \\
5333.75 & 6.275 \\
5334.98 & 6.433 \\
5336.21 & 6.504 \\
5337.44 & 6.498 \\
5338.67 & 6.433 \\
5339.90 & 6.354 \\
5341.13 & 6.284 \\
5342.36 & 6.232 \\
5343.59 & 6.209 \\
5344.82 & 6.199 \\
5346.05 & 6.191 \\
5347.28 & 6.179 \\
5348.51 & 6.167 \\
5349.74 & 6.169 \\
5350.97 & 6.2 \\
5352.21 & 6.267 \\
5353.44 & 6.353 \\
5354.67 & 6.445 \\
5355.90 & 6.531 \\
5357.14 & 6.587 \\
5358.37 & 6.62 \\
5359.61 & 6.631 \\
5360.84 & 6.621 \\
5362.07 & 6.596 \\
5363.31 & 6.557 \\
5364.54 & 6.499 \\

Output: 1.2 angstrom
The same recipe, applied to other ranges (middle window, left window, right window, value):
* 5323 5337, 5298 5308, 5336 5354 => 1.3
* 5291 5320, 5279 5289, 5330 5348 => -0.9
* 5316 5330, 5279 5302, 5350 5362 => 1.7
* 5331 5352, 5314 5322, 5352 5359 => 0.0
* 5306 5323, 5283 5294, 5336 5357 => 0.2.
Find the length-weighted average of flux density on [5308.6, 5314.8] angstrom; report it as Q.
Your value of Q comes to 6.4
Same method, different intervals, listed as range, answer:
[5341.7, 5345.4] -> 6.22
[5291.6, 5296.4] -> 6.23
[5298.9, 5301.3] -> 6.09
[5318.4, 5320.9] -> 5.79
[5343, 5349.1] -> 6.19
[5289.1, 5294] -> 6.3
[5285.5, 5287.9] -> 6.05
